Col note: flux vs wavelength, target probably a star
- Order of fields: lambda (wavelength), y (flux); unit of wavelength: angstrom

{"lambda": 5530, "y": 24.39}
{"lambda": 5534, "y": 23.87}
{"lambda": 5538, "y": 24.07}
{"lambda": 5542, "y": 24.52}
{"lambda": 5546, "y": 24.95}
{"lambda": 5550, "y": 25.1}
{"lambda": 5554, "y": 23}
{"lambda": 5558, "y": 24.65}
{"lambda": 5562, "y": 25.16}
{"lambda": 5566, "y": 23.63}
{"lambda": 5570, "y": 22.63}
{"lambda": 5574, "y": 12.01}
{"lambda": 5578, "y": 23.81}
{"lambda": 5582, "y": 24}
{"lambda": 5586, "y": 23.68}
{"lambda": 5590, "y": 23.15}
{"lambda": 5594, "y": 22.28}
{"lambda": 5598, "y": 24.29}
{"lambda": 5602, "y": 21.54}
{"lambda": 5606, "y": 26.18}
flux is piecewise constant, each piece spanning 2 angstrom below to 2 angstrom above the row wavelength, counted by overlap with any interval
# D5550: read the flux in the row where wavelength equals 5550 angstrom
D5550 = 25.1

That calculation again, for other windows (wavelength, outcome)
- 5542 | 24.52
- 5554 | 23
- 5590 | 23.15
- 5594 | 22.28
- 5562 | 25.16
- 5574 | 12.01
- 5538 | 24.07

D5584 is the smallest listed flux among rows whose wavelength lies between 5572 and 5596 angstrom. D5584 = 12.01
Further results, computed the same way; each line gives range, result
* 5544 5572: 22.63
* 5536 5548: 24.07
